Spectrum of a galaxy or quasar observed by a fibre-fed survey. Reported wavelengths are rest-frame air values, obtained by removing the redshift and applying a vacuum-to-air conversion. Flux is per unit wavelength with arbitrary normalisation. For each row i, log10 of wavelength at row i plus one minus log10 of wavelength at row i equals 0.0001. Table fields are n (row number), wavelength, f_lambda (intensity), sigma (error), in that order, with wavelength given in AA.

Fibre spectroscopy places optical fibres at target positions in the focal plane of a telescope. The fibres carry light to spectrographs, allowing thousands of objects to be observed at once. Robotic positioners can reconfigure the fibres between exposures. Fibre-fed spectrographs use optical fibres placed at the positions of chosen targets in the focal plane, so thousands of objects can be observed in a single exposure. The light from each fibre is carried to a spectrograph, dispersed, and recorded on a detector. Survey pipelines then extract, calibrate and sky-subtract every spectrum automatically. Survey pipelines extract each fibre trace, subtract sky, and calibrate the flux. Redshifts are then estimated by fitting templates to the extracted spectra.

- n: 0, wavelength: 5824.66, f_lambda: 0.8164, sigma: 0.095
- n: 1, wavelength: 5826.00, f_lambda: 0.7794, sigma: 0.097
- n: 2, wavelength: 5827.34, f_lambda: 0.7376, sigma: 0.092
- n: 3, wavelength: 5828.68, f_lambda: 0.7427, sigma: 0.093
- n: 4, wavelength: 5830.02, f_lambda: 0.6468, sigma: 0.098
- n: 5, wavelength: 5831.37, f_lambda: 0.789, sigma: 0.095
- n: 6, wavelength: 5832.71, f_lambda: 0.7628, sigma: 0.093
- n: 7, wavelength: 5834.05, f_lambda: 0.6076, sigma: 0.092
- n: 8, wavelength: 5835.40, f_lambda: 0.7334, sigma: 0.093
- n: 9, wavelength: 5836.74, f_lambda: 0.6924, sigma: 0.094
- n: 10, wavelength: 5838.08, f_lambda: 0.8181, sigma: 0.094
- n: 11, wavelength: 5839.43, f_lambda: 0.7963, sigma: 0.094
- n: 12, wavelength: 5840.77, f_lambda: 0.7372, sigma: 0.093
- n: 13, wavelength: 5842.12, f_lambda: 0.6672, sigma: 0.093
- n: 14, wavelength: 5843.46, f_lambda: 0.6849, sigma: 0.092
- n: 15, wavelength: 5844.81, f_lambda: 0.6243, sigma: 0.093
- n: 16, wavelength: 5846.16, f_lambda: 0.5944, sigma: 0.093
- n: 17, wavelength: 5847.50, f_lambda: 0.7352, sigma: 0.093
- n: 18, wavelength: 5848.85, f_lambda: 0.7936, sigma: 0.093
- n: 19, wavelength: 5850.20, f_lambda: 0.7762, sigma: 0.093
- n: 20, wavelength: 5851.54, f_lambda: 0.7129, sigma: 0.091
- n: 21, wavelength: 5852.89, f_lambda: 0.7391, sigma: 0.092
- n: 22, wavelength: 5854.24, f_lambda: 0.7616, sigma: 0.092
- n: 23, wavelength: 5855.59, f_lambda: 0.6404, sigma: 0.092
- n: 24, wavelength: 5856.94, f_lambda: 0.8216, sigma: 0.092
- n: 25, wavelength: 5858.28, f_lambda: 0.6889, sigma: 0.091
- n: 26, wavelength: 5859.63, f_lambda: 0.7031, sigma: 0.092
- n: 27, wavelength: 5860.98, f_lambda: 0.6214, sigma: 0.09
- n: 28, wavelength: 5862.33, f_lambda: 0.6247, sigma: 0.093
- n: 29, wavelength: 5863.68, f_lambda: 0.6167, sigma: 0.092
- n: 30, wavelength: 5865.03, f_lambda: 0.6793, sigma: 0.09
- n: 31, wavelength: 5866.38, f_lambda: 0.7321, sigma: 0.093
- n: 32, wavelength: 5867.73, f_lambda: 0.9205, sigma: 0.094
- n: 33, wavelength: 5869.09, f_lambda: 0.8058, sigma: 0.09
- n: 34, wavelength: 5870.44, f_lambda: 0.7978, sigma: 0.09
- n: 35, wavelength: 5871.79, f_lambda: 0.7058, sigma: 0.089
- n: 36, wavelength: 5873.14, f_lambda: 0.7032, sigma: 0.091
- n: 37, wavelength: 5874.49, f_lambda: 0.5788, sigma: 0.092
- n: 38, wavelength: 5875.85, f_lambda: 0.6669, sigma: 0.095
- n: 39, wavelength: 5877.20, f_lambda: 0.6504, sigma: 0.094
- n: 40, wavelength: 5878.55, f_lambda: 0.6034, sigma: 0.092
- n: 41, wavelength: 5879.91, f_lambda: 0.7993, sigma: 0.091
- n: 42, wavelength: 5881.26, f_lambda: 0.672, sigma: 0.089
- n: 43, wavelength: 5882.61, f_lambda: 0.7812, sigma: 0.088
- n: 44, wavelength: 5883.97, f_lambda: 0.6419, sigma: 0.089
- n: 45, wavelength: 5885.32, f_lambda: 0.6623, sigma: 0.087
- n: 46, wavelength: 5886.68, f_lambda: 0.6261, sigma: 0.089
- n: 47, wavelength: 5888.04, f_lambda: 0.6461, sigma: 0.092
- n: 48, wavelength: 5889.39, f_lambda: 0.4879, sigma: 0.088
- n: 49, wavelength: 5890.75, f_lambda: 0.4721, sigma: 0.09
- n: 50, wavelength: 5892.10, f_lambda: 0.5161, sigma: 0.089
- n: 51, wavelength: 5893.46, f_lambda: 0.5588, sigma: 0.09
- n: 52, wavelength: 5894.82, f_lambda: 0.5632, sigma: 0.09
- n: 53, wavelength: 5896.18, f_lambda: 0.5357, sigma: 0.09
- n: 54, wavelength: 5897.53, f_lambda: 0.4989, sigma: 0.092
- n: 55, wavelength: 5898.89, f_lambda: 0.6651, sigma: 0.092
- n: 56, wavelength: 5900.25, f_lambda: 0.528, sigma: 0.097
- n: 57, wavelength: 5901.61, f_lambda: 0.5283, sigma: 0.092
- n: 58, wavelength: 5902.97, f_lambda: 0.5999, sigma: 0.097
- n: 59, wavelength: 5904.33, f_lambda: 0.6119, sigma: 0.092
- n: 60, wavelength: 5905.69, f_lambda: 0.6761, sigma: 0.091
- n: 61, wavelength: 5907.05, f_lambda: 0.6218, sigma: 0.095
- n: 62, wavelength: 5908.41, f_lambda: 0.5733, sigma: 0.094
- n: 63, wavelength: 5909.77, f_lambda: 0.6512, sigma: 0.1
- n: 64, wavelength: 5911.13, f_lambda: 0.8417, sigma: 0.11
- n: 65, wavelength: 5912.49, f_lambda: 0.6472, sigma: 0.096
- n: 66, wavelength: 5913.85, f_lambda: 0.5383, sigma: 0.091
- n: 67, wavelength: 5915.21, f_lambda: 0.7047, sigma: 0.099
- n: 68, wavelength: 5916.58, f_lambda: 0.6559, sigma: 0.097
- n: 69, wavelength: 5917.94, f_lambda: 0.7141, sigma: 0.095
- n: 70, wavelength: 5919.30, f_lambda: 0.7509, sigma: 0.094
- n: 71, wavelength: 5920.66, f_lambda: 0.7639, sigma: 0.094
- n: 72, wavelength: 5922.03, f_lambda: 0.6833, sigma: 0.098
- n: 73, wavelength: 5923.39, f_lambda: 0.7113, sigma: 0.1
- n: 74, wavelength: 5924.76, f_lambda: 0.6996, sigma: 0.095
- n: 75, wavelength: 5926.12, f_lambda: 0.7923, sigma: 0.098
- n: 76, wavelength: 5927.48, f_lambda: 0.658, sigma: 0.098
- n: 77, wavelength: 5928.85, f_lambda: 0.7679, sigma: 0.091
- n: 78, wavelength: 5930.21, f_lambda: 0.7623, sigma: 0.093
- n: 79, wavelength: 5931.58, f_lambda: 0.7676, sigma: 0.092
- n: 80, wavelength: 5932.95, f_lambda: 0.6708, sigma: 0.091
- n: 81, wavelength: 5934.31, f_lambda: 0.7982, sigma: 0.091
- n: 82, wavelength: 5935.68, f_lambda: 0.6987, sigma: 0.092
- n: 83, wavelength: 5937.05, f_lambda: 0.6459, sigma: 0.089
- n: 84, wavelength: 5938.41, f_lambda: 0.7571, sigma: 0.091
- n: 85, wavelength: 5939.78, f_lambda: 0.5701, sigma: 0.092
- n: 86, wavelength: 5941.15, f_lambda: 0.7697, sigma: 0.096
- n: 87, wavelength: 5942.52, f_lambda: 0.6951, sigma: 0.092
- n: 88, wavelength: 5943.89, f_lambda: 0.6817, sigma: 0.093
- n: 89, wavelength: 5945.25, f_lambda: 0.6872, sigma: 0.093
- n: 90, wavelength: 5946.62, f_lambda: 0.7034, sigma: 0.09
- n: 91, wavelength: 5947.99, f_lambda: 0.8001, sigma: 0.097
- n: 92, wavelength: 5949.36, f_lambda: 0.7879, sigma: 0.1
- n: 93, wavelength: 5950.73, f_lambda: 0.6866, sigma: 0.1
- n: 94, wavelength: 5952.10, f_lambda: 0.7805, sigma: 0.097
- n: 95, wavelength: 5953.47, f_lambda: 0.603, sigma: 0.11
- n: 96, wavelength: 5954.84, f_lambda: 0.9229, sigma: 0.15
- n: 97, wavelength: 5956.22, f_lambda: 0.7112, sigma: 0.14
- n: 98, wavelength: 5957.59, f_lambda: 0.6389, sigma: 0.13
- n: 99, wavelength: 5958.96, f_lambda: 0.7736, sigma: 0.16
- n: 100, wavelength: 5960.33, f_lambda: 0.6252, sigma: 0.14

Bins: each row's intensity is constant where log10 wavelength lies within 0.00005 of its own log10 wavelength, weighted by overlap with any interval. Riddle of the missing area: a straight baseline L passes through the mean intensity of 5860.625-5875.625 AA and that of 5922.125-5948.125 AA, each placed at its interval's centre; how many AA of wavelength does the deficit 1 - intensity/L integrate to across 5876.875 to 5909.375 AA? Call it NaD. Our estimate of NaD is 4.84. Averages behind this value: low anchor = 0.708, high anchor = 0.715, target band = 0.605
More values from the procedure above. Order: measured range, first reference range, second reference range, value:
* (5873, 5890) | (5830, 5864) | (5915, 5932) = 1.5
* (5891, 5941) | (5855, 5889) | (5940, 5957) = 4.0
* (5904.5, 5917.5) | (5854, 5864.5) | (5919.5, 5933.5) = 1.1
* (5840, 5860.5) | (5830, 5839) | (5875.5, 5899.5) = -0.5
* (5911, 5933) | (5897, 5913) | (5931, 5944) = -1.5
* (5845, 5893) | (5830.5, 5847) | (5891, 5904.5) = -4.1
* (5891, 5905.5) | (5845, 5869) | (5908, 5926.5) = 2.9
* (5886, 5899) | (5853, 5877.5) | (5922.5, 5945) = 2.9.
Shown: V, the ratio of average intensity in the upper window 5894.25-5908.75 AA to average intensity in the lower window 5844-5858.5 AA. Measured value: 0.81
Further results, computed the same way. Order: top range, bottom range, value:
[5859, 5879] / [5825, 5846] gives 0.97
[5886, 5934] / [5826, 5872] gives 0.89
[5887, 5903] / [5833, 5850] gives 0.77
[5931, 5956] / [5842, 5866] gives 1.04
